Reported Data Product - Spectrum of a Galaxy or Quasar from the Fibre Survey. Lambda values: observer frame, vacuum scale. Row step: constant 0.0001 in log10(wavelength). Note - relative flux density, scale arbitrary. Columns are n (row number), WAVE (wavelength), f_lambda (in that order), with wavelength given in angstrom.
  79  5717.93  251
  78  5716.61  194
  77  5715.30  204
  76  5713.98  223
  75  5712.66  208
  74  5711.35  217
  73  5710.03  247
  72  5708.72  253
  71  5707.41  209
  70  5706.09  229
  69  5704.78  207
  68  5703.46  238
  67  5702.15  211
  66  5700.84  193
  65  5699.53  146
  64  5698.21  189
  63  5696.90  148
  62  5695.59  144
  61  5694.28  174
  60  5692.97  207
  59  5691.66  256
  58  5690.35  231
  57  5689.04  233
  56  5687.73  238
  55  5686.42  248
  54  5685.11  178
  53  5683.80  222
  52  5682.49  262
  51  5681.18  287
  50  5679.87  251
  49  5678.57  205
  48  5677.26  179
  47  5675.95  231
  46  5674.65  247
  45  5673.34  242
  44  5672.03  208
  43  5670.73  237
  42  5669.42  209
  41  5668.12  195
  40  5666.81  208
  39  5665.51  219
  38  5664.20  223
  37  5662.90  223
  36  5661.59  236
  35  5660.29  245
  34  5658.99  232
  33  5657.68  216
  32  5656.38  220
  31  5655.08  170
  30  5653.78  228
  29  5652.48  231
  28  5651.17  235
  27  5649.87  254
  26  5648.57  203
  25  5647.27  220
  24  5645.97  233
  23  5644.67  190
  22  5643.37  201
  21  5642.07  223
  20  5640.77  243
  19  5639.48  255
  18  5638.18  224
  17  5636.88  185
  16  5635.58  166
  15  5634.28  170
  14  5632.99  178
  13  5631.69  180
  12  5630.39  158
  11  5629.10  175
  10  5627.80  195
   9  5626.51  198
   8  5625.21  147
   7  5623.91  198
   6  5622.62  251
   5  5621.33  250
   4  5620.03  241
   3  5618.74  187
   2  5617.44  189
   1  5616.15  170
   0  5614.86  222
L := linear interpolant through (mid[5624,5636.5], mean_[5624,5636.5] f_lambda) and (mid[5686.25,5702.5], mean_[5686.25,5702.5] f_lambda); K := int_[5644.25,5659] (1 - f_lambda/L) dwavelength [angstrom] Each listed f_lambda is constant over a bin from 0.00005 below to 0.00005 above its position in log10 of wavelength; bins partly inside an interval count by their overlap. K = -2.9 angstrom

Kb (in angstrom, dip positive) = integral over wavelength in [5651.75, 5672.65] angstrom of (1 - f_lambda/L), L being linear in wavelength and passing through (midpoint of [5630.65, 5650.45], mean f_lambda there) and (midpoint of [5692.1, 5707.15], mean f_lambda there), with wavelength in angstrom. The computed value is -1.82 angstrom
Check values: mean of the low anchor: 207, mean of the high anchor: 191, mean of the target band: 219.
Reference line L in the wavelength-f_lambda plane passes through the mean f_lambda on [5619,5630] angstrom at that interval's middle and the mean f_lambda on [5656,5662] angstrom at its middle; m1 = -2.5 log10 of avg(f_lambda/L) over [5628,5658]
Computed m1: 0.062 mag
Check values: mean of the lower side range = 205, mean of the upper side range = 230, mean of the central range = 207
